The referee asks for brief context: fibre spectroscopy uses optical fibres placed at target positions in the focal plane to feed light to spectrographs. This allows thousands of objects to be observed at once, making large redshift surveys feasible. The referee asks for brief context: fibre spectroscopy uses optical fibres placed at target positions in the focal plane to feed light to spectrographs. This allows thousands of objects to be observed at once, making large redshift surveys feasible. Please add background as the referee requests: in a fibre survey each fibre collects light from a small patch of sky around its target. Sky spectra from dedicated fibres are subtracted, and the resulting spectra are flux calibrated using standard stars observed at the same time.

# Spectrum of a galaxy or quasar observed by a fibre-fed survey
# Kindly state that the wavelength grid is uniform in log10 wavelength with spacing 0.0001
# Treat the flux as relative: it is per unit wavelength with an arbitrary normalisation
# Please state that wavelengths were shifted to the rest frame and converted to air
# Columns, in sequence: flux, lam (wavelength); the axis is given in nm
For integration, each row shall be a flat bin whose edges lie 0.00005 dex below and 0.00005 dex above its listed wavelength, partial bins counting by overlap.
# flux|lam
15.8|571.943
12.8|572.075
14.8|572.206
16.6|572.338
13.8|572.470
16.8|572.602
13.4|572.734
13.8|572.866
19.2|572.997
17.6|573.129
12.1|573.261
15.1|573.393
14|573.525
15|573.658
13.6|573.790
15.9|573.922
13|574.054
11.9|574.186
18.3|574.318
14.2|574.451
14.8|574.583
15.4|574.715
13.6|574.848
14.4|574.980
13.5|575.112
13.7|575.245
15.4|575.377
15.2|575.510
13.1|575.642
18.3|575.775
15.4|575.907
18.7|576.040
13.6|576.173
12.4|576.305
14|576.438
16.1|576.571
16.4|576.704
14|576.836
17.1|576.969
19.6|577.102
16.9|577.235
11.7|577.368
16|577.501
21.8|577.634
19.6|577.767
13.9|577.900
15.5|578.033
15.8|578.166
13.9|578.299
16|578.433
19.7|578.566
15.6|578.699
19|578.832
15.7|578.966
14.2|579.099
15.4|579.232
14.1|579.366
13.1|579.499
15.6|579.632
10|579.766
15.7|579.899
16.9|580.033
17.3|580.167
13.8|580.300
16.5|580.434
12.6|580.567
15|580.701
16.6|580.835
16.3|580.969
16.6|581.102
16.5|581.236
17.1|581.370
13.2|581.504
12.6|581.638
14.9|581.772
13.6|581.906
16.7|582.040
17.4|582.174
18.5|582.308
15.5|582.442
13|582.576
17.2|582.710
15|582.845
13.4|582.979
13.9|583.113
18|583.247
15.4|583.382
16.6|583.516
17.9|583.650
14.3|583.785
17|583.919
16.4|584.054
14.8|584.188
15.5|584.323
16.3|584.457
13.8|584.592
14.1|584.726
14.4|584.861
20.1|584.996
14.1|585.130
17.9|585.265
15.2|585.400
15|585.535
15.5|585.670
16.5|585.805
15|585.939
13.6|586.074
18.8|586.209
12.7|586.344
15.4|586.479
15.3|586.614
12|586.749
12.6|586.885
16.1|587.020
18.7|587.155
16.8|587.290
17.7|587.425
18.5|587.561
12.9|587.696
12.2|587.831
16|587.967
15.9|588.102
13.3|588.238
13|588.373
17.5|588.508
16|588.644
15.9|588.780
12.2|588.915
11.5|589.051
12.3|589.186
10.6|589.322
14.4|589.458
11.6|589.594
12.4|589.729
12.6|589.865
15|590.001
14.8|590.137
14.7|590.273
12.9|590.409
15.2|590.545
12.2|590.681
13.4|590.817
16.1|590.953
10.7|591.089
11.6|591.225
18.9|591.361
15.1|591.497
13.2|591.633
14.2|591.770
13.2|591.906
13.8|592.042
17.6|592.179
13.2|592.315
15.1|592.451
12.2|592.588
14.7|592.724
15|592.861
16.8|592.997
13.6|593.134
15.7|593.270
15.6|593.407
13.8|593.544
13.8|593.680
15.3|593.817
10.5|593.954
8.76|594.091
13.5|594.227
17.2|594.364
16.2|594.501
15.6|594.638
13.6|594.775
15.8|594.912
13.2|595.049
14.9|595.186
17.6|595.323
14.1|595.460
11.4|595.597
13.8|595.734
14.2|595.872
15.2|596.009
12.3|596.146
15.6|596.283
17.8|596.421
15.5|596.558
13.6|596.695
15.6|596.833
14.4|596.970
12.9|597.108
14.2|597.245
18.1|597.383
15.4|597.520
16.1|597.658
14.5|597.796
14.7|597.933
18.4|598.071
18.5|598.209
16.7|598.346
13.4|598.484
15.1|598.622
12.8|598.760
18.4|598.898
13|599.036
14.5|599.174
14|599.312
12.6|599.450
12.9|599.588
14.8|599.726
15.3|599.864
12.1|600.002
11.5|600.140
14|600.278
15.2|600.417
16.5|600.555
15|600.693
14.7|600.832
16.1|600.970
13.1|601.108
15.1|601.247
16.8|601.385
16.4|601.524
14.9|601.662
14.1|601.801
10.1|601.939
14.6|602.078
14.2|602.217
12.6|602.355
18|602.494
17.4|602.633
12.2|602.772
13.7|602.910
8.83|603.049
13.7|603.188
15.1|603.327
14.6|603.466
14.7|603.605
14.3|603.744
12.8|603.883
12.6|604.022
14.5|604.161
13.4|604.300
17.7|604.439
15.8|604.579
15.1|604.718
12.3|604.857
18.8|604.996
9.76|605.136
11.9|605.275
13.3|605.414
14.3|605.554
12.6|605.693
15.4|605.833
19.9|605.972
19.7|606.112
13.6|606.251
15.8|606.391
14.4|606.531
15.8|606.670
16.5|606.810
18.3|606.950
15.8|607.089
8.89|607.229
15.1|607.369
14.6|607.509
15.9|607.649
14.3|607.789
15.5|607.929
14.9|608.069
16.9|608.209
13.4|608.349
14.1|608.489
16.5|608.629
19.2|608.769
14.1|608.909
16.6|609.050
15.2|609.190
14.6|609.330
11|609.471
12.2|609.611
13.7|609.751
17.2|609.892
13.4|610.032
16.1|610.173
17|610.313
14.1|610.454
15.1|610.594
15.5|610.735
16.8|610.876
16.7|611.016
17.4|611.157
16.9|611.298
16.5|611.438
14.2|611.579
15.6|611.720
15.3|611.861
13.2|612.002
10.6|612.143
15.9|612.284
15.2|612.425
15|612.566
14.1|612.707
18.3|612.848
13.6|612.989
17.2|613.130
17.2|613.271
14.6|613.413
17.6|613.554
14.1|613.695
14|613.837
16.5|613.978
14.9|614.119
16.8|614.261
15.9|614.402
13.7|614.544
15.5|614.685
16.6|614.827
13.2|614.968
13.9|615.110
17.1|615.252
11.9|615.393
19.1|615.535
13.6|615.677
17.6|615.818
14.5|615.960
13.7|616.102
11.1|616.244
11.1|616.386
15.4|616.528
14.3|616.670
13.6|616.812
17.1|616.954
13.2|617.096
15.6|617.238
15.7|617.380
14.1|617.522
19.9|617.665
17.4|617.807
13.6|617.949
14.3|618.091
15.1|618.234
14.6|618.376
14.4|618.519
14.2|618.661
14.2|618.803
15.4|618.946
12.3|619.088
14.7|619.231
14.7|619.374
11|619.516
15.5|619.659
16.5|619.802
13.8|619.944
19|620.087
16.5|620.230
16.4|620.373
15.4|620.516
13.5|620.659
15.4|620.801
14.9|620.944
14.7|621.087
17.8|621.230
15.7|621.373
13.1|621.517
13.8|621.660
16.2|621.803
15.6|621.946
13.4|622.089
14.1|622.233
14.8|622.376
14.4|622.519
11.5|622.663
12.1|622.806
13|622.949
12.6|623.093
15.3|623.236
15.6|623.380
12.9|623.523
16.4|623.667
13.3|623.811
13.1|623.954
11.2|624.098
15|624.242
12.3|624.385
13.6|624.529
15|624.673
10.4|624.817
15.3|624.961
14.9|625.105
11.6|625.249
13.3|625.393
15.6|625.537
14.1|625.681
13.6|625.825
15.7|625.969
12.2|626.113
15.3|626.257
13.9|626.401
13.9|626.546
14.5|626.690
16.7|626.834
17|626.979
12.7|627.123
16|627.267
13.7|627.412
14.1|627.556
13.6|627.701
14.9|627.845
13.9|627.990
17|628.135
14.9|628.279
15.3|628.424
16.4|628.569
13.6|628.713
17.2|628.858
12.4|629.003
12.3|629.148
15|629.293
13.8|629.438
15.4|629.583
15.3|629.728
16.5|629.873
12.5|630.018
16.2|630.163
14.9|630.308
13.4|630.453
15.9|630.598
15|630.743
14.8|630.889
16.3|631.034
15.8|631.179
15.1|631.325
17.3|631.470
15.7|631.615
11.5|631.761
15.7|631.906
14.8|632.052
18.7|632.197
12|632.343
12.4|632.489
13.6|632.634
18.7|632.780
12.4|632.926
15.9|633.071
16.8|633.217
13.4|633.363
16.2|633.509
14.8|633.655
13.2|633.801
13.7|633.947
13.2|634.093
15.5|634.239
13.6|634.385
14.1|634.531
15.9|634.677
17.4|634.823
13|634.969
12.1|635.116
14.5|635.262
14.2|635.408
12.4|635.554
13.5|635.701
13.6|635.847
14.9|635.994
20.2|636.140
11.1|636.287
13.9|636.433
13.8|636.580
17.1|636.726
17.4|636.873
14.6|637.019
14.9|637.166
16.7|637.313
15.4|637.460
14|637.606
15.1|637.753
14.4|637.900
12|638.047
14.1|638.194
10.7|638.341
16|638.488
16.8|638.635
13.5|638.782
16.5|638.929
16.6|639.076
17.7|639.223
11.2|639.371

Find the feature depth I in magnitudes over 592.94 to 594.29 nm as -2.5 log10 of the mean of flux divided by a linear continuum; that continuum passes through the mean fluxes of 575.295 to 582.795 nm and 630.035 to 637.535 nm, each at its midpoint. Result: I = 0.13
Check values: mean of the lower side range 15.6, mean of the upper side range 14.8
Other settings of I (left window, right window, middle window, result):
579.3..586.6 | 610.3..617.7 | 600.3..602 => 0.03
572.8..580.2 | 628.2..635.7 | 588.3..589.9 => 0.14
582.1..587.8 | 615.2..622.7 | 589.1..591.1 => 0.17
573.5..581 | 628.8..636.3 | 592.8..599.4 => 0.02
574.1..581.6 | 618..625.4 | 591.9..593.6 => 0.03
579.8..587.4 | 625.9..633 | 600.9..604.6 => 0.07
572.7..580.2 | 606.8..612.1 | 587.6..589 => 0.05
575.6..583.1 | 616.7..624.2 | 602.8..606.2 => 0.05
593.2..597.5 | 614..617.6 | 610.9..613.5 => -0.05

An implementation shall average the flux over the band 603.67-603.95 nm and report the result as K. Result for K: 13.6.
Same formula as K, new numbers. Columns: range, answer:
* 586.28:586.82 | 13.8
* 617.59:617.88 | 18.5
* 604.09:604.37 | 14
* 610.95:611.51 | 16.9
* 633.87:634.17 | 13.5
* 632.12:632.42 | 15.3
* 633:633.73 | 15.4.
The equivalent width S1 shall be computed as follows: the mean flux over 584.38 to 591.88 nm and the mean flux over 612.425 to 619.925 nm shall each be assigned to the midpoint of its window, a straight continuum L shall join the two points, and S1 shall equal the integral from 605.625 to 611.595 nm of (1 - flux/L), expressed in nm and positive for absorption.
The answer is -0.21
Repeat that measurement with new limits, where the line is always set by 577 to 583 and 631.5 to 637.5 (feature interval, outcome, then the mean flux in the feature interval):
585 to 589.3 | 0.14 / 15.1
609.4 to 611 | 0.04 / 14.8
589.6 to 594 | 0.38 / 14.1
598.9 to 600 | 0.09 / 14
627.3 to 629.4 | 0.03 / 14.6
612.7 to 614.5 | -0.08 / 15.8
